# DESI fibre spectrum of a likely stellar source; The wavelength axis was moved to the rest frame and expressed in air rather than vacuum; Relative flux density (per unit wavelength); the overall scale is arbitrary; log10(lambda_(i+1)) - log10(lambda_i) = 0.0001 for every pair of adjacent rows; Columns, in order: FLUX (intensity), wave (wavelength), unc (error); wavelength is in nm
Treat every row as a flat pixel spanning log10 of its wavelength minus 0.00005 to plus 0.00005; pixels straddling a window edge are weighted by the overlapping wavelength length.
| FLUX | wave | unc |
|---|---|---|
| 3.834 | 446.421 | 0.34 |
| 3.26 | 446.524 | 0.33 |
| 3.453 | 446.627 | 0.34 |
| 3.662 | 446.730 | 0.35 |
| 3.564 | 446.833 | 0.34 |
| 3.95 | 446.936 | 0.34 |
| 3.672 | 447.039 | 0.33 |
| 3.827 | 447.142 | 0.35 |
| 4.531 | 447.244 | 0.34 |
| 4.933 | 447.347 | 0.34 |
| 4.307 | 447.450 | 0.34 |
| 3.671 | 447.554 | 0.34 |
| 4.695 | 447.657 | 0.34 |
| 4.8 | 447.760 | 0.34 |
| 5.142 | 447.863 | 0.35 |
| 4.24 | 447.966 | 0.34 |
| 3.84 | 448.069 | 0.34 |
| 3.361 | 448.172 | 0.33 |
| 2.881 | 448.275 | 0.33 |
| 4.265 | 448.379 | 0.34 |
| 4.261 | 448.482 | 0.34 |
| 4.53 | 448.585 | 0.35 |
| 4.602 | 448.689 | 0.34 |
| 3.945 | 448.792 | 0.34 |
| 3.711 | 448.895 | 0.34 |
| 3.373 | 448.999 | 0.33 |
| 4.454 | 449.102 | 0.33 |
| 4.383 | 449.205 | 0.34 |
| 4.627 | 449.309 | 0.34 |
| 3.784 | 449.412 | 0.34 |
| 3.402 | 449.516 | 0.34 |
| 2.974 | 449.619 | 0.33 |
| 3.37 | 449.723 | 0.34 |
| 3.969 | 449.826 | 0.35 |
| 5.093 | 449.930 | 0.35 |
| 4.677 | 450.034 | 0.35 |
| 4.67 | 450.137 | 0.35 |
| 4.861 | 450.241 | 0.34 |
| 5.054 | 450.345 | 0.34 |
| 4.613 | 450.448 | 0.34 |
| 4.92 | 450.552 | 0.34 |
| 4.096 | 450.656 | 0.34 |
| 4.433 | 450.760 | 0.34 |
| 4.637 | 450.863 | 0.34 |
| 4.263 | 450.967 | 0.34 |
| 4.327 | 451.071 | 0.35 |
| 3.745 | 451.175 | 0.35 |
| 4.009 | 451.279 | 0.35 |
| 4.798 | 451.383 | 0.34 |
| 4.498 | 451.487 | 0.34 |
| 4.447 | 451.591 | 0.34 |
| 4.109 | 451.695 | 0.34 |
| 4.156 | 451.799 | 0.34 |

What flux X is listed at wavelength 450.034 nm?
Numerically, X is 4.677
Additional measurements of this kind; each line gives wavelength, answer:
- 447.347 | 4.933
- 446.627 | 3.453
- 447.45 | 4.307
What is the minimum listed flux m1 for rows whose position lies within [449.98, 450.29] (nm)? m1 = 4.67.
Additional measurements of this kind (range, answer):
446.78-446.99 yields 3.564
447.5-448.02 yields 3.671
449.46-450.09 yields 2.974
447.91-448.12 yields 3.84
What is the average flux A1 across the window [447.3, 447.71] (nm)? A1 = 4.39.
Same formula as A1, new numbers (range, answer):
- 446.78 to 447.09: 3.72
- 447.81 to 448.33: 3.9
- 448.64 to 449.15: 4.01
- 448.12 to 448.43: 3.5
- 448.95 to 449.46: 4.14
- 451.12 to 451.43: 4.17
